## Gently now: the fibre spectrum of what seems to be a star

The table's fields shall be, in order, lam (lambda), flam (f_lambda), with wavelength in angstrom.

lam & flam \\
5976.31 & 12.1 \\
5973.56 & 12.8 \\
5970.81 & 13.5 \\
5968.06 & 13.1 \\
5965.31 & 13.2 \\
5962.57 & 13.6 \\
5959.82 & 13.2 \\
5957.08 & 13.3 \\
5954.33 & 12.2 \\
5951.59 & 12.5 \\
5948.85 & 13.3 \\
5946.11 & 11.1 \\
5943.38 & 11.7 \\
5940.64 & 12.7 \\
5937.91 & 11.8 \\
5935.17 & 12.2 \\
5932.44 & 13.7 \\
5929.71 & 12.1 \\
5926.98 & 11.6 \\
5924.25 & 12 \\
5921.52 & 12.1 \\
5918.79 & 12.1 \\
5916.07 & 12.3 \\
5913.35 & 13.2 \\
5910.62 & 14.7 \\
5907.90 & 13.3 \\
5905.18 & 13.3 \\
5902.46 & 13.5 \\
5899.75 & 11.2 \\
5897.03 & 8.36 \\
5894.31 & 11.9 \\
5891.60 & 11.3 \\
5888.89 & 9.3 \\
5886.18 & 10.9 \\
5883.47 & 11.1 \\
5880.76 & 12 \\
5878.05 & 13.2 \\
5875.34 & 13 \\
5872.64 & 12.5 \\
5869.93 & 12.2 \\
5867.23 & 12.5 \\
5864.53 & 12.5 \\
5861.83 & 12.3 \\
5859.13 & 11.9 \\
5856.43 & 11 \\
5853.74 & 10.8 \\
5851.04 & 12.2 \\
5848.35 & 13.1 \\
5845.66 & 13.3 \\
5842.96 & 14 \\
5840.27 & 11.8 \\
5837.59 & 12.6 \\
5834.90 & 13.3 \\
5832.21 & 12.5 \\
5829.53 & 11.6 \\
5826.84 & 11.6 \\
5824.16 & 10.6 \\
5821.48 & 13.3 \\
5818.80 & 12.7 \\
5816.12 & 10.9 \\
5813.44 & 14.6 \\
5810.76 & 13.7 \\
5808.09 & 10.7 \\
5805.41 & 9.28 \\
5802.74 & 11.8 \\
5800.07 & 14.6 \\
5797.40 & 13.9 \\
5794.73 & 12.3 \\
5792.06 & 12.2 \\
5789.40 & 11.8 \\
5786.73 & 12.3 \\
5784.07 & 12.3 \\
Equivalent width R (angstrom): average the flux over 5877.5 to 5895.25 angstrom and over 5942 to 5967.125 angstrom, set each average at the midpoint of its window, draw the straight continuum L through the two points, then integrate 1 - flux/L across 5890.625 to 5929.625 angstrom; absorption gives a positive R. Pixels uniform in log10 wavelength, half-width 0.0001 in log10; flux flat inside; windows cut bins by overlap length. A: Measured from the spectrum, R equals -1.42 angstrom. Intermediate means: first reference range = 11.3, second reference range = 12.7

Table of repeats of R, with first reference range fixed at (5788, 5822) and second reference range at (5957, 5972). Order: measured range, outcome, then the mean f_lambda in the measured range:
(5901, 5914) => -0.6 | 13.6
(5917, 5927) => 0.8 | 12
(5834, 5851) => -0.4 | 13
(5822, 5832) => 0.8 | 11.6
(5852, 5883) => 1.5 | 12.1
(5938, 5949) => 1.0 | 12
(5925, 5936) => 0.6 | 12.4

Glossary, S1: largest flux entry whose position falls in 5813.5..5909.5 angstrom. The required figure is 14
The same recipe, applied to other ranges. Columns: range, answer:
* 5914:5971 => 13.7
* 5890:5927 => 14.7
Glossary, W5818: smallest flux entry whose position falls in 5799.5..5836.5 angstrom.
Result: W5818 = 9.28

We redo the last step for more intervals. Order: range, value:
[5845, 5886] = 10.8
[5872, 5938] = 8.36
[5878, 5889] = 9.3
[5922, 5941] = 11.6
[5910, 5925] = 12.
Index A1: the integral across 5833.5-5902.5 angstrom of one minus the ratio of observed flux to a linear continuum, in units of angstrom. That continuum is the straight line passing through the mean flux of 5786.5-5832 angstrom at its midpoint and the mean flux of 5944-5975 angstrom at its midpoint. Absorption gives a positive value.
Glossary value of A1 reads 2.8 angstrom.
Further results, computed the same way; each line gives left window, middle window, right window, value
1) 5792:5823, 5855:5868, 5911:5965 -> 0.5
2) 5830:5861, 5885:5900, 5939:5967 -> 2.5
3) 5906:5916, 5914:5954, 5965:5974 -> 3.4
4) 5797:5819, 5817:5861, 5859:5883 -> 0.6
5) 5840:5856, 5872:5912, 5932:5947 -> 1.2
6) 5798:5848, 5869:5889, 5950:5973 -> 1.2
